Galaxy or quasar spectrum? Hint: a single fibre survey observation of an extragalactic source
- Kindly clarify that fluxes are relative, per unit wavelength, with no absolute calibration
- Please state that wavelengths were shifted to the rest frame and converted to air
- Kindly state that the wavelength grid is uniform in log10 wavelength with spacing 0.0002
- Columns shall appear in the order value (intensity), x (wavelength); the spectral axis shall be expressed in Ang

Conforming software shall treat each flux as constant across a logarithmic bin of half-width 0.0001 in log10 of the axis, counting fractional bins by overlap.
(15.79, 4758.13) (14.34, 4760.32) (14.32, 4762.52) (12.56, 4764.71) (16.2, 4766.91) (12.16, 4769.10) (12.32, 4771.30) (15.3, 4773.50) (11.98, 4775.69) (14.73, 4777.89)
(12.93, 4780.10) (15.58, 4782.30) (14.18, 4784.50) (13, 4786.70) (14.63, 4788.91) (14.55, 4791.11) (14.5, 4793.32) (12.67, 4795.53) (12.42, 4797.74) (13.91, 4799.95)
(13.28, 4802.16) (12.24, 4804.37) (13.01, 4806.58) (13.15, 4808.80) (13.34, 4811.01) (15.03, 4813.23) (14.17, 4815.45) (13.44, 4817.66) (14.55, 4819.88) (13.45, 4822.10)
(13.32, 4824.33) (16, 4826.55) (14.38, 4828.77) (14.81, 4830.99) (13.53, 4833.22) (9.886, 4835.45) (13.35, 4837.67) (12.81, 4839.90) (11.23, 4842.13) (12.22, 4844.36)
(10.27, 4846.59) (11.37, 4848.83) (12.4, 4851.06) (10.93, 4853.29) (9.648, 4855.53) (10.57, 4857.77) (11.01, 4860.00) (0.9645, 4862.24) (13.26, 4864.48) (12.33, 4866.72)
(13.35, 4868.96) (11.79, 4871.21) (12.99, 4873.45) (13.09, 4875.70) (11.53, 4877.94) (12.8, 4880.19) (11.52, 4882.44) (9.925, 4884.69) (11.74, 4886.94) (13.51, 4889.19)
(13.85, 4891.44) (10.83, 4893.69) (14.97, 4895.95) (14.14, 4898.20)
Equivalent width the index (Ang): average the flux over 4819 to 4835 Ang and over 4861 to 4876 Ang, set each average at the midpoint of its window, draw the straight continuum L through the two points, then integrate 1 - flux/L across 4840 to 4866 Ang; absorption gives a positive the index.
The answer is 3.65 Ang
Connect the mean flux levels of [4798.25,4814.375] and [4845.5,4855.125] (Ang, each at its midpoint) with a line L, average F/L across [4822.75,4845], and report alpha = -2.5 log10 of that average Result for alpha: -0.10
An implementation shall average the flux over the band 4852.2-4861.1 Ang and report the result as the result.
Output 10.5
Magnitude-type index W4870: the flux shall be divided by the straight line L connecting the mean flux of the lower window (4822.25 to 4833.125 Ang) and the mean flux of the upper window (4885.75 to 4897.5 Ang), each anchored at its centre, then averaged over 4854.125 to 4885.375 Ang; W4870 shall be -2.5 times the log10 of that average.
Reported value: 0.21 mag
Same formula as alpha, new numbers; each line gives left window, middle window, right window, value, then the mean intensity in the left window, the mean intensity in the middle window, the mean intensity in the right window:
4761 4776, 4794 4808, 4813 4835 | 0.076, 13.7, 13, 14.1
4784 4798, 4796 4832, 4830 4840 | -0.039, 13.8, 13.8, 12.9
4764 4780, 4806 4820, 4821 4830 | 0.027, 13.6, 13.8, 14.3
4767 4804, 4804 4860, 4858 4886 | -0.032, 13.7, 12.7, 11.2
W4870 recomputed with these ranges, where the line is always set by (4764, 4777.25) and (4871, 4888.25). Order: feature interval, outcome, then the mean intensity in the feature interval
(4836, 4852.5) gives 0.05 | 11.9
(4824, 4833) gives -0.16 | 14.6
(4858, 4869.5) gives 0.21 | 10.1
